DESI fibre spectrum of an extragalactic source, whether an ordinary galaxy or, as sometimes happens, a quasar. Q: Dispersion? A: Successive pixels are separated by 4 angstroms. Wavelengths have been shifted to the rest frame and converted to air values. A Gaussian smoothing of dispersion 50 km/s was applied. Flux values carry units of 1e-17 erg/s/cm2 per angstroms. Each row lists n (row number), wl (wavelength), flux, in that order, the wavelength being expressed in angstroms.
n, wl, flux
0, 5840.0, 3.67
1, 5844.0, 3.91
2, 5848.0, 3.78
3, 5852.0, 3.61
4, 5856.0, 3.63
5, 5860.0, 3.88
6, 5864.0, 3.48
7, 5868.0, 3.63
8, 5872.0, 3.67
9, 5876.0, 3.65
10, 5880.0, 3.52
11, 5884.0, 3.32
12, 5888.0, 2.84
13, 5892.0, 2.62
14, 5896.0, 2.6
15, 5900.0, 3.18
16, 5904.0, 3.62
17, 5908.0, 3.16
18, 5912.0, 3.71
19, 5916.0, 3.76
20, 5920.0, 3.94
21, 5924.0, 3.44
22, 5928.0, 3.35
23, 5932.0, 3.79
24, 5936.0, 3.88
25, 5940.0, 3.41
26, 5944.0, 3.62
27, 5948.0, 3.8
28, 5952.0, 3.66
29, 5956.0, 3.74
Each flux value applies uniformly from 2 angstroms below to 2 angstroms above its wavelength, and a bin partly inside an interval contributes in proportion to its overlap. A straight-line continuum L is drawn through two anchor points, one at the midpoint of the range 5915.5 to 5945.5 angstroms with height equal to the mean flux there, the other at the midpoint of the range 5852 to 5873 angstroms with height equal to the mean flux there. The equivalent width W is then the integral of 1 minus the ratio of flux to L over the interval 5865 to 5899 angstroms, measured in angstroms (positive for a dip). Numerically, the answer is 3.8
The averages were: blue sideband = 3.65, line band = 3.24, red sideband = 3.64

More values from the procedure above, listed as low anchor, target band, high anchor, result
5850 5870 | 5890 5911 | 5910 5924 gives 3.7 angstroms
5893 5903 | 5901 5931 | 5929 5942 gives -2.6 angstroms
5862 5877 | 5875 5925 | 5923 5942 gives 3.7 angstroms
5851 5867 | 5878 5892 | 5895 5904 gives 0.6 angstroms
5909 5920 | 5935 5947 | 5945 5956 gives 0.3 angstroms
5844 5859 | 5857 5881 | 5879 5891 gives -1.6 angstroms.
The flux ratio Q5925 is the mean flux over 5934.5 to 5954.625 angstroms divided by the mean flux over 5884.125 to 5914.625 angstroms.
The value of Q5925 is 1.2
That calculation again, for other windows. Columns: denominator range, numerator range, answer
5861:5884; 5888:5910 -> 0.84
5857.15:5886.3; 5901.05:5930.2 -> 0.99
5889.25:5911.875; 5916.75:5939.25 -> 1.19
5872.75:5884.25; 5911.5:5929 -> 1.03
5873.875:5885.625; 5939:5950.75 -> 1.04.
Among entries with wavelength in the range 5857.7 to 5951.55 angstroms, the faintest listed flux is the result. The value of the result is 2.6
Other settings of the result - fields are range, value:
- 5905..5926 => 3.16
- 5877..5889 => 2.84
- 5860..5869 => 3.48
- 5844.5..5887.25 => 3.32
